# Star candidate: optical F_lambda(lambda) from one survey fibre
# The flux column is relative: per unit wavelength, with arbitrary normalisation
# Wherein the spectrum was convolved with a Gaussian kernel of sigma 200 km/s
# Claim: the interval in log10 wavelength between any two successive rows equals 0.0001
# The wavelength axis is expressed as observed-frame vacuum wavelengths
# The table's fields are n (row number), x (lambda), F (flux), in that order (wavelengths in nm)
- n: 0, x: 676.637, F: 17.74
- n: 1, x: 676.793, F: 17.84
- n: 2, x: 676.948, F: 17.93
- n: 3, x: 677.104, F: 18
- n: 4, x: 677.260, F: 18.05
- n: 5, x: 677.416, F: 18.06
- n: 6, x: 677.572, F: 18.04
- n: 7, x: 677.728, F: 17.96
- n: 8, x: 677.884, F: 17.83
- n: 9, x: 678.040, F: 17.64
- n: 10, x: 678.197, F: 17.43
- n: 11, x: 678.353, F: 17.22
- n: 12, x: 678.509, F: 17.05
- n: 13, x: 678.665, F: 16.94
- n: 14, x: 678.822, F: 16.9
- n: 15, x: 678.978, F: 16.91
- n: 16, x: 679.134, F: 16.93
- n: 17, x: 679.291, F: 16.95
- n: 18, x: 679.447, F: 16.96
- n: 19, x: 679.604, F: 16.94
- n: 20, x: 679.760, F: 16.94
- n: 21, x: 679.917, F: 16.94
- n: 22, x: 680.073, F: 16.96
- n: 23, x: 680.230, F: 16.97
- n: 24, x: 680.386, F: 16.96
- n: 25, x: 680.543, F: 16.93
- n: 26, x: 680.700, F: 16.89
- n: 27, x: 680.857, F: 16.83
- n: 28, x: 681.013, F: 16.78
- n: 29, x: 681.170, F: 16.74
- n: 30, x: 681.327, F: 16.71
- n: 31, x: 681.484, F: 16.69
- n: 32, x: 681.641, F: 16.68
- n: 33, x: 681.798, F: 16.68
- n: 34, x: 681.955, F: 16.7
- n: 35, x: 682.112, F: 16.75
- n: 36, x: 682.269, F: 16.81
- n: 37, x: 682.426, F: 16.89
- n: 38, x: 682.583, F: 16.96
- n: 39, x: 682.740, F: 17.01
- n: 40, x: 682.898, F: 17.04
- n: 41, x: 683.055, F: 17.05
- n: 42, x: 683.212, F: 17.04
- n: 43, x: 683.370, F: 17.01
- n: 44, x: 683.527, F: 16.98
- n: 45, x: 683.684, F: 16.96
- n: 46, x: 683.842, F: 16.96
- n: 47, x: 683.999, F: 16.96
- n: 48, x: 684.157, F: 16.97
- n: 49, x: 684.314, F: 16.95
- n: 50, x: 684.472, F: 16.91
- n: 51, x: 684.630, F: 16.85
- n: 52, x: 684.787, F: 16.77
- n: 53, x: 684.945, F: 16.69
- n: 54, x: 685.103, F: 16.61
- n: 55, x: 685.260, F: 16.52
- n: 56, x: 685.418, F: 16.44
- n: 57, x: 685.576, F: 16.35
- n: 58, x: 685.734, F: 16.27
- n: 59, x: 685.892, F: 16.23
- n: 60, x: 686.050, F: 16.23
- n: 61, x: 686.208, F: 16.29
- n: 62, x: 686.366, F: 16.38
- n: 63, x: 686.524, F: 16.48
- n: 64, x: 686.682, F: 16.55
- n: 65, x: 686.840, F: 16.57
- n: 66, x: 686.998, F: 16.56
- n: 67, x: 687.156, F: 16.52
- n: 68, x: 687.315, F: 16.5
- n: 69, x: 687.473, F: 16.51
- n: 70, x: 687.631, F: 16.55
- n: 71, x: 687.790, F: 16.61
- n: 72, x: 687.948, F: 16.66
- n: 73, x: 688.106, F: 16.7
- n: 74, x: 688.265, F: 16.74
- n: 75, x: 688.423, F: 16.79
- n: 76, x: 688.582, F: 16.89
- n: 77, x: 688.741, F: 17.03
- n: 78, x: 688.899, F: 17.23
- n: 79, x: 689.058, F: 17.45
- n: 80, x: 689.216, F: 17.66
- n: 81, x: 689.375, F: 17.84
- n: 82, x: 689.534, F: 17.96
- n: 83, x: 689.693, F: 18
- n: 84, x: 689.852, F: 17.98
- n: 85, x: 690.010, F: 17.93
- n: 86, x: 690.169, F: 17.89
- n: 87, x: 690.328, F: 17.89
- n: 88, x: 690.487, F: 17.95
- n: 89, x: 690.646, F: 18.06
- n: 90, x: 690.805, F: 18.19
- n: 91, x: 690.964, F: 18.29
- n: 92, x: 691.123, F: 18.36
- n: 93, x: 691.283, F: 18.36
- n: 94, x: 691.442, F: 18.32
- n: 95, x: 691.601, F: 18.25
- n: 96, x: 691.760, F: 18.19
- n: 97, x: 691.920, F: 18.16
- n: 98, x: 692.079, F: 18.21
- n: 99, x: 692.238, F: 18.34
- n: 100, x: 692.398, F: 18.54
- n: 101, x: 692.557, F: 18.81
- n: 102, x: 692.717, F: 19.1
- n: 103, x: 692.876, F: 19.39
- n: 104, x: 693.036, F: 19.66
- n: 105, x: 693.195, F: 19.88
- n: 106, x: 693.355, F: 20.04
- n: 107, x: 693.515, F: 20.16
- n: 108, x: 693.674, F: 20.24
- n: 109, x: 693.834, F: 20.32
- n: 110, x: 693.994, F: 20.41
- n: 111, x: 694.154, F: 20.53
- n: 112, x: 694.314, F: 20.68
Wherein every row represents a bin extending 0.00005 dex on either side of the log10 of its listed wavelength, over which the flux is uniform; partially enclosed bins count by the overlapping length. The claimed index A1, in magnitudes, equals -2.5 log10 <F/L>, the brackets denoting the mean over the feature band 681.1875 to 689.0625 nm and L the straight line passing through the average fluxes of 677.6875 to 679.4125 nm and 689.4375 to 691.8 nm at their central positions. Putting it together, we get 0.06 mag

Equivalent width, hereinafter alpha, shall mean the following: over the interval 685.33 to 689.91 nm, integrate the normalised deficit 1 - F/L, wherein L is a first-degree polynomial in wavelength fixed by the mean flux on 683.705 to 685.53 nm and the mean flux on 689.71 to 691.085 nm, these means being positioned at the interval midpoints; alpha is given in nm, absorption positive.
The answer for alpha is 0.16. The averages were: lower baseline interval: 16.8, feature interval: 16.8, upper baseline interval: 18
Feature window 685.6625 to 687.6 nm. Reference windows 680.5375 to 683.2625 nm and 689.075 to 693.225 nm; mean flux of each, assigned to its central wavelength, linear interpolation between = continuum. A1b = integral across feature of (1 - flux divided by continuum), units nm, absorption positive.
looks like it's 0.13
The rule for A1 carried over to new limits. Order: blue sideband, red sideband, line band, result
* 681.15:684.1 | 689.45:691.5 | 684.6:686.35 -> 0.05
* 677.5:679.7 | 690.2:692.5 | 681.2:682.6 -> 0.05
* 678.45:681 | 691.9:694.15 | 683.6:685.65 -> 0.07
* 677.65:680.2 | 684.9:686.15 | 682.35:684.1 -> -0.02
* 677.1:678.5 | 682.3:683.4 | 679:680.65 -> 0.03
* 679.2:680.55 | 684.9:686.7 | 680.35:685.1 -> -0.01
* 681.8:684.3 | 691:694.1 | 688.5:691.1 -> 0.04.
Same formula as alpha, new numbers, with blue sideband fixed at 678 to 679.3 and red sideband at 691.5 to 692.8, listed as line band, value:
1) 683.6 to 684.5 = 0.035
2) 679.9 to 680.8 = 0.017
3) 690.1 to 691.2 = 0.013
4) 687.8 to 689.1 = 0.085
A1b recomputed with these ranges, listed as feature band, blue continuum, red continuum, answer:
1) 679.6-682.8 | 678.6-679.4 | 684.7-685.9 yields -0.01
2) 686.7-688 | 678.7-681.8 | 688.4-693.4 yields 0.09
